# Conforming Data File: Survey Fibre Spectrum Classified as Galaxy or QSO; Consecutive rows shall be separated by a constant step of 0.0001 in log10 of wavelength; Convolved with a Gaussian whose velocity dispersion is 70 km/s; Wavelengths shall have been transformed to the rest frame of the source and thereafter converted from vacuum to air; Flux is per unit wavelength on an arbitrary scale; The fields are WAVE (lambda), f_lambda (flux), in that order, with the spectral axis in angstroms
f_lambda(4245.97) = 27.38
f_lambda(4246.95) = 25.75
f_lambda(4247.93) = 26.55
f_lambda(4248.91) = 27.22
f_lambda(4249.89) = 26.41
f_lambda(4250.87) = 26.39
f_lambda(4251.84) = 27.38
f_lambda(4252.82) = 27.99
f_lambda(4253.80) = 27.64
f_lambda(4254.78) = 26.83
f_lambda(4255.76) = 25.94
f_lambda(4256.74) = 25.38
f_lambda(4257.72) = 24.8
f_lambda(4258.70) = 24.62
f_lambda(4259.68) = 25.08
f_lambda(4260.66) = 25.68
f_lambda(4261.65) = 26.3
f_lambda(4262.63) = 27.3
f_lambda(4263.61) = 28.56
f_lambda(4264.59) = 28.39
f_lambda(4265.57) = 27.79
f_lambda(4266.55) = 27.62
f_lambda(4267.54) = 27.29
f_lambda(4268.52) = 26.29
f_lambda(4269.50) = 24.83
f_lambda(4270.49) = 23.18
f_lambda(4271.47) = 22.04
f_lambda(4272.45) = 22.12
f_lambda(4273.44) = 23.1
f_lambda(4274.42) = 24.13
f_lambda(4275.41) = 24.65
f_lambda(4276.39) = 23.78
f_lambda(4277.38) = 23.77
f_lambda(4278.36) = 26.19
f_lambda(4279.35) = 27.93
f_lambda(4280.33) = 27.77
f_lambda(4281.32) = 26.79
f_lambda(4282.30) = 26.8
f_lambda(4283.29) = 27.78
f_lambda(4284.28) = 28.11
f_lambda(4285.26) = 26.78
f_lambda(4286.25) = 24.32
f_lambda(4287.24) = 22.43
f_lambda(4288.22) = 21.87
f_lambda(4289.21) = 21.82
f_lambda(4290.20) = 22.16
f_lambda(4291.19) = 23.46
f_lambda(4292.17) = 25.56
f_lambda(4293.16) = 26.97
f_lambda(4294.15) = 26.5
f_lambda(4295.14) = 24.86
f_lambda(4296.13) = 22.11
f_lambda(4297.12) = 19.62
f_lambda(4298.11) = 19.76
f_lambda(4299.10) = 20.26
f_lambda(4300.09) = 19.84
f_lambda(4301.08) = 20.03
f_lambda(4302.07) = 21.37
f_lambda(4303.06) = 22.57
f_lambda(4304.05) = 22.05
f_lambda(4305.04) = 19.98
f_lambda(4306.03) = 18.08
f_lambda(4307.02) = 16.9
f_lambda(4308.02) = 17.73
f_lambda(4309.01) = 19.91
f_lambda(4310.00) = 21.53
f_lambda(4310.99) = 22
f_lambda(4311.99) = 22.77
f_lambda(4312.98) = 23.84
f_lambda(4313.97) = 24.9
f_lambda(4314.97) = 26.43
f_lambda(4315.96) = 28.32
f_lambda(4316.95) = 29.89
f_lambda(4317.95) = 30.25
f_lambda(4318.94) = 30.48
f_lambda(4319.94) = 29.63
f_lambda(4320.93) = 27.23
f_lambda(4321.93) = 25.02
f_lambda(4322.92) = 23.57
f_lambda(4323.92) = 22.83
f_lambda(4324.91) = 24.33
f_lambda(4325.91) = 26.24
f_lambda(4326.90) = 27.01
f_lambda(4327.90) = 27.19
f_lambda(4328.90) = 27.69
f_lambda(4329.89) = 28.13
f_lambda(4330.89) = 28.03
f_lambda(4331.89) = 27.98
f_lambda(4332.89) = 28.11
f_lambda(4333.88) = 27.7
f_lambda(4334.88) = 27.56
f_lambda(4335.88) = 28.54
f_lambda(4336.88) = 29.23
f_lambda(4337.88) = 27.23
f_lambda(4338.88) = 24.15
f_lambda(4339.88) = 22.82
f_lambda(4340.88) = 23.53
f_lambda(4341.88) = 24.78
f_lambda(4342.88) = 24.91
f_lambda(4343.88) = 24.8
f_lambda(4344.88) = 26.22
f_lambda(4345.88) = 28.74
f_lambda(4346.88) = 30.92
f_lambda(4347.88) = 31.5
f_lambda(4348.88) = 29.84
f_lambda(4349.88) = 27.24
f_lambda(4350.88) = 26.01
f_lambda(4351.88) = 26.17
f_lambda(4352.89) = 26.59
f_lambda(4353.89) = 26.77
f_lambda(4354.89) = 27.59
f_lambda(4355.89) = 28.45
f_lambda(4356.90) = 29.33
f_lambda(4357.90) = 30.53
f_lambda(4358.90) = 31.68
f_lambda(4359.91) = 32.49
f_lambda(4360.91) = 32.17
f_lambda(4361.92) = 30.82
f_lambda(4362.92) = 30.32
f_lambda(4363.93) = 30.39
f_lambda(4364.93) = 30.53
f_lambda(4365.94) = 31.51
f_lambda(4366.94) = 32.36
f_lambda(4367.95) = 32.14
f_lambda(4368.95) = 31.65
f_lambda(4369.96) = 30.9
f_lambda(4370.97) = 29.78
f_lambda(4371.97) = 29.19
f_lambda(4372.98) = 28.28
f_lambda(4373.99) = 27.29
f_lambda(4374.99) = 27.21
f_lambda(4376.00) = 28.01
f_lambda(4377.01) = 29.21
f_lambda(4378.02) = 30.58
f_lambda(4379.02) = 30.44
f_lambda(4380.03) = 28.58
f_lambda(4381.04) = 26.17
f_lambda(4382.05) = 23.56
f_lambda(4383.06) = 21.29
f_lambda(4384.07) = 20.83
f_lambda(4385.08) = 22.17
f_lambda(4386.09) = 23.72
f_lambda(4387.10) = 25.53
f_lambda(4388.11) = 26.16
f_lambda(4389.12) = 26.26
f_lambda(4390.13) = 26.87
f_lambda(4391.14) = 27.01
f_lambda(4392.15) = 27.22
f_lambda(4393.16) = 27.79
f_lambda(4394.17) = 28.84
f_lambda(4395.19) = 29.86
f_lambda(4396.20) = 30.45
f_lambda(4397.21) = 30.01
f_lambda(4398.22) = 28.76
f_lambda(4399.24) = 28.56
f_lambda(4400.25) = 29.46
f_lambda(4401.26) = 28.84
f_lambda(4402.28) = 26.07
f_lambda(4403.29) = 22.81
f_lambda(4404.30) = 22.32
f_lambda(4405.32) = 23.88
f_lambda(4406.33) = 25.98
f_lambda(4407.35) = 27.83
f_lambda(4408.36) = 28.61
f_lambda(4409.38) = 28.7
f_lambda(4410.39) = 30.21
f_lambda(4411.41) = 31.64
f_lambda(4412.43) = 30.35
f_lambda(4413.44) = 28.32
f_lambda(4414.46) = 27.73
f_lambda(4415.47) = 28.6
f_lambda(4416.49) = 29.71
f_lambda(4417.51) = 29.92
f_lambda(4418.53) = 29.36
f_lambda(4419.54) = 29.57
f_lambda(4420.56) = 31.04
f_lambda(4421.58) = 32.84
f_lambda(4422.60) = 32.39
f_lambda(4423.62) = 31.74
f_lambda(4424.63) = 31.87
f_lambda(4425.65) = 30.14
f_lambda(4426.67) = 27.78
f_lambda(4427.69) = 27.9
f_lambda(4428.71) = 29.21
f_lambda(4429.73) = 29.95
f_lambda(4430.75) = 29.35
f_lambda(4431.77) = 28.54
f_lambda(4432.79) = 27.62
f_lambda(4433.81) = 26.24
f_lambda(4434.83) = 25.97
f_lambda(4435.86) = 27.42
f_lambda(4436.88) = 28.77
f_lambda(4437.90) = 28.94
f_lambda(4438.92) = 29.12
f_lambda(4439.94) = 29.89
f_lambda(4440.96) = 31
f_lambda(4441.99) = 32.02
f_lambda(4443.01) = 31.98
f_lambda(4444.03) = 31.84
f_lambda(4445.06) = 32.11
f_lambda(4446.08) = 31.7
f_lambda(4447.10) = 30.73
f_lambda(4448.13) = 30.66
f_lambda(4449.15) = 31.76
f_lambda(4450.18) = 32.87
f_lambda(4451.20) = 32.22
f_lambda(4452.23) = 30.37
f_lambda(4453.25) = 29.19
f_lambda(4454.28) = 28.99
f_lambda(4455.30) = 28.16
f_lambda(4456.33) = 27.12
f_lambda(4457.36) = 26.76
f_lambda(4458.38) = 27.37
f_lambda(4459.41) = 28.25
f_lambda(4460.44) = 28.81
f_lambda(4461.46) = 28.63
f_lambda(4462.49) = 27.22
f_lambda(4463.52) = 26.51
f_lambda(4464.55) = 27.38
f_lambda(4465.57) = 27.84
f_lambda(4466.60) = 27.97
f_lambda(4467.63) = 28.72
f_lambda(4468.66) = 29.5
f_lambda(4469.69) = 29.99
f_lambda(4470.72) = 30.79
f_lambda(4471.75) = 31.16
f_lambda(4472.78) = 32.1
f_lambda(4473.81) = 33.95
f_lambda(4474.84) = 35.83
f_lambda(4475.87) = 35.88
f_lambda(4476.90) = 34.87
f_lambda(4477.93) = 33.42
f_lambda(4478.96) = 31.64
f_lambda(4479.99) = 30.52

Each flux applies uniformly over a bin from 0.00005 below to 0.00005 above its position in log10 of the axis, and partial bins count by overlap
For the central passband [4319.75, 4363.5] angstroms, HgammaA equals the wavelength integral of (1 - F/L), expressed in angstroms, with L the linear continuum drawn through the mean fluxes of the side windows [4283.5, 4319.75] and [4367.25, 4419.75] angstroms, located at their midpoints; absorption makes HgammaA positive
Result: -3.93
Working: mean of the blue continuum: 23.3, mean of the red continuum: 27.8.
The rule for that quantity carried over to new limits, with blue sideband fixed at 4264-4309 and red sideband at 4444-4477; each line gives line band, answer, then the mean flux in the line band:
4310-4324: -0.76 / 26.2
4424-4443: 0.03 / 29.1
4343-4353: -0.68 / 27.7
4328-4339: -1.02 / 27.8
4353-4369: -2.40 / 30.4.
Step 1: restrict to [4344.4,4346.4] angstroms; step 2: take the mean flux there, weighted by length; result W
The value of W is 27.5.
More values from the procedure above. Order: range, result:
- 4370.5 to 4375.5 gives 28.4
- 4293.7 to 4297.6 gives 23.2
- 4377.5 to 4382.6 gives 27.8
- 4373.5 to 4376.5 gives 27.5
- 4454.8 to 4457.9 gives 27.3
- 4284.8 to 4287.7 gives 24.5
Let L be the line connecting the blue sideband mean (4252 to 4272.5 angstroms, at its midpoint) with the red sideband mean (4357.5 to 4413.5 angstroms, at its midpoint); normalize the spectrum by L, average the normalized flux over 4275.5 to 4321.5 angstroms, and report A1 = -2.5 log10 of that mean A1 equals 0.12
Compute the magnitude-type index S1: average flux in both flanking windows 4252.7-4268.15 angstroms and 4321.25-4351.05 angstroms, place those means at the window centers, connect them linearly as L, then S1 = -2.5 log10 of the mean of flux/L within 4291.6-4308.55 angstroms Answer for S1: 0.24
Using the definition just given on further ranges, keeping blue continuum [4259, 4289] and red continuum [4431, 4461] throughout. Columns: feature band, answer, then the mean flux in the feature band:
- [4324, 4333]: -0.005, 26.9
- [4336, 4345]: 0.071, 25.4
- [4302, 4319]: 0.144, 23.1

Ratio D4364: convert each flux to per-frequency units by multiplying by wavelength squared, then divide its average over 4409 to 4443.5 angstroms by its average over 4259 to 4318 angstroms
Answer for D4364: 1.3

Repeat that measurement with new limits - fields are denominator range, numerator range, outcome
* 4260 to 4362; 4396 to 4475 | 1.21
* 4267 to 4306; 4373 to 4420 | 1.21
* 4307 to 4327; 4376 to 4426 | 1.16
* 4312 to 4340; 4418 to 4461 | 1.16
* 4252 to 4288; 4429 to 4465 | 1.23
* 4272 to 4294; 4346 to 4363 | 1.21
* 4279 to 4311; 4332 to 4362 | 1.25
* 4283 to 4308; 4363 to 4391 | 1.29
